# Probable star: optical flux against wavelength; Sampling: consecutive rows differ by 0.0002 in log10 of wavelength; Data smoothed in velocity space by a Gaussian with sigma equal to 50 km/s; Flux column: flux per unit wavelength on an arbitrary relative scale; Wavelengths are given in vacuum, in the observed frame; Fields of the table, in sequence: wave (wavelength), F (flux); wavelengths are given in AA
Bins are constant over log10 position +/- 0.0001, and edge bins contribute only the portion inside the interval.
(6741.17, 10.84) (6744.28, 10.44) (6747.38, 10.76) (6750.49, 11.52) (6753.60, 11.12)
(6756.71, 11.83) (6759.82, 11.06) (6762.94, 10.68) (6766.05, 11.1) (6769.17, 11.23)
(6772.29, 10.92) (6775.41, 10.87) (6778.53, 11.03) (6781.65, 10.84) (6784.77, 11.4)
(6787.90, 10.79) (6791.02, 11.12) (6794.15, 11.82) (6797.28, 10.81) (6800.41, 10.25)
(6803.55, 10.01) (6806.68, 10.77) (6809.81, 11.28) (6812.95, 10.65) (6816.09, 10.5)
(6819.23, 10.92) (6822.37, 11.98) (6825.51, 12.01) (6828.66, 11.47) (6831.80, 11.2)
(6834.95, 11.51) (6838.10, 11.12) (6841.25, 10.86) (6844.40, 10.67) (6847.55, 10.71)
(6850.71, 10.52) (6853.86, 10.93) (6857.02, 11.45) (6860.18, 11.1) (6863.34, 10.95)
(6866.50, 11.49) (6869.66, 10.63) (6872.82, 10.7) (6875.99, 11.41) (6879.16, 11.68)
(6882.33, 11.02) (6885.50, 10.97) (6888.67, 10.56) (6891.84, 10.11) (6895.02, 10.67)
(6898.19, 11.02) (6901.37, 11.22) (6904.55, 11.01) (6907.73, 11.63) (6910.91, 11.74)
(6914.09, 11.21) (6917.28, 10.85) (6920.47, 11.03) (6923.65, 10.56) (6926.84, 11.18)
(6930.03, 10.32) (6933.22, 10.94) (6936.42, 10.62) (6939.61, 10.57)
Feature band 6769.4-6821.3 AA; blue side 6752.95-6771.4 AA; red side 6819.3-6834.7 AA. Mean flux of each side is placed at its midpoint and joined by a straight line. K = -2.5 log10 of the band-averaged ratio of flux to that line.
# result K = 0.05 mag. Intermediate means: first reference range 11.2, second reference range 11.6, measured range 10.9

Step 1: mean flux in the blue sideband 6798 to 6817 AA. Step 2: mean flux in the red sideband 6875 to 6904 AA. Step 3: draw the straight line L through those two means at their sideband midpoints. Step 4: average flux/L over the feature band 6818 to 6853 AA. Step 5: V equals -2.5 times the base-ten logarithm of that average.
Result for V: -0.05 mag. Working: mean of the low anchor 10.6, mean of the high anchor 11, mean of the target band 11.2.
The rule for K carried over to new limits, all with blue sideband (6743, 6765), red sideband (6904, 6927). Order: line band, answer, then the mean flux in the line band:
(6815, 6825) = -0.015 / 11.3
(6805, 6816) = 0.026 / 10.8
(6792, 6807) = 0.035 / 10.7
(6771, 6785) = 0.010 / 11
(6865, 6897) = 0.021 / 10.9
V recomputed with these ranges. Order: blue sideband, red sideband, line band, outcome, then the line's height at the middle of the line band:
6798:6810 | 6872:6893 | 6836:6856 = -0.009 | 10.7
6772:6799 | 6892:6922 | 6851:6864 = 0.003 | 11.1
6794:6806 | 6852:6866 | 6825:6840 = -0.051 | 10.9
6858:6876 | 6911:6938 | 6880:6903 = 0.014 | 11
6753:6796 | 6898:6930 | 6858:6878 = 0.004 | 11.1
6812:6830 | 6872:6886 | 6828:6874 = 0.021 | 11.2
